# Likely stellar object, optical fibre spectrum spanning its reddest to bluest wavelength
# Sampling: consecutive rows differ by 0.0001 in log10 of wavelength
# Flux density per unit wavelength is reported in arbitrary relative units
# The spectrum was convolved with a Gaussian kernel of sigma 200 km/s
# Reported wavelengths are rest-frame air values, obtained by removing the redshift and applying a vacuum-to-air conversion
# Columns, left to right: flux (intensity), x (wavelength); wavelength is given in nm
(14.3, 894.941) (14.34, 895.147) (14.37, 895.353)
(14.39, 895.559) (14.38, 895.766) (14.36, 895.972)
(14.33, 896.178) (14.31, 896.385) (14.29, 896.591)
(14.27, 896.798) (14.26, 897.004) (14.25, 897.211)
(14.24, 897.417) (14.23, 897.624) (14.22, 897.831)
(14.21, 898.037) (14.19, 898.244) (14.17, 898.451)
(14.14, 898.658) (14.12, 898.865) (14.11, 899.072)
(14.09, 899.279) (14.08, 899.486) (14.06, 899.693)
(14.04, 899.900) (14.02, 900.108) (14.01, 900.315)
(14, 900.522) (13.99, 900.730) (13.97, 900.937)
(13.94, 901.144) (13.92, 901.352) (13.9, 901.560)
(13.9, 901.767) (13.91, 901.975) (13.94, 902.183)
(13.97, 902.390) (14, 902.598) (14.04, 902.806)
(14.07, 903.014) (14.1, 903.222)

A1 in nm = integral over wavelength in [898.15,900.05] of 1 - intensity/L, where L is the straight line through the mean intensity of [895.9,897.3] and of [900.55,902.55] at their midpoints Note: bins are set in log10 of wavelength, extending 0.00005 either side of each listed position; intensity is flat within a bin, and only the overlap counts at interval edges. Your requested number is 0.001 nm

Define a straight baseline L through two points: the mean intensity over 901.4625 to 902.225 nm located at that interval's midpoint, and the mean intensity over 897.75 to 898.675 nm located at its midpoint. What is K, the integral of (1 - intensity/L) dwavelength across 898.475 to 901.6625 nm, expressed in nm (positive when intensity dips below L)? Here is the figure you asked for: 0.00 nm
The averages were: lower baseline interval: 14.2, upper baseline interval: 13.9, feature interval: 14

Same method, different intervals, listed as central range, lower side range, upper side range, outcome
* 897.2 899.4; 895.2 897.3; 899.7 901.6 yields 0.00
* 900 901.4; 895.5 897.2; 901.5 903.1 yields 0.01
